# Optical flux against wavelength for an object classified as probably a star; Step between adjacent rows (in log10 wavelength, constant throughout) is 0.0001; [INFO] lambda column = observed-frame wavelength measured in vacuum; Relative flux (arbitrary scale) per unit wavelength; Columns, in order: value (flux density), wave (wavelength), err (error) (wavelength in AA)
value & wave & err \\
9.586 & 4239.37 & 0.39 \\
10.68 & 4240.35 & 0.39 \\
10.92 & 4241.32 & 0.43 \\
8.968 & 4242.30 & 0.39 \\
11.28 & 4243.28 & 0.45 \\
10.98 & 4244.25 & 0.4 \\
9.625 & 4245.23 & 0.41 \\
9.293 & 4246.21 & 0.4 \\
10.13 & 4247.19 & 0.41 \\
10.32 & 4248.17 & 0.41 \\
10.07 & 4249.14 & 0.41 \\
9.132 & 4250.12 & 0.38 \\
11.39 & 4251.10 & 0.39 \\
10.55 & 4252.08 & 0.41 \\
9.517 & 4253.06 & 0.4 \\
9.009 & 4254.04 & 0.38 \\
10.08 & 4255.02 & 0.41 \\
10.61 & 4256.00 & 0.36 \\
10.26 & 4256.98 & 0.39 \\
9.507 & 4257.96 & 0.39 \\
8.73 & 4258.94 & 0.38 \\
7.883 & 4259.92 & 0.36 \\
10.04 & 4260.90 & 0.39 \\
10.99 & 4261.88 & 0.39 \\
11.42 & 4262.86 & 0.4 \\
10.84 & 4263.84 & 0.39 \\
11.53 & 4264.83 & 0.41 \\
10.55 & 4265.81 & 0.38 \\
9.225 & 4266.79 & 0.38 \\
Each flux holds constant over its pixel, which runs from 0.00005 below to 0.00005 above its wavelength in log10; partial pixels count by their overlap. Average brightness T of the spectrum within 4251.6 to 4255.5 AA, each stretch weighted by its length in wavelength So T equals 9.78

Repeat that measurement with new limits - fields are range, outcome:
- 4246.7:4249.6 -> 10.2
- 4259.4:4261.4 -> 8.98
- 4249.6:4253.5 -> 10.1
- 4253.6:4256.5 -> 9.91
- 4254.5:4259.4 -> 9.84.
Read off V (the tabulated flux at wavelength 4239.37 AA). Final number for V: 9.586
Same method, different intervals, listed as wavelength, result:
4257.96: 9.507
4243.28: 11.28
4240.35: 10.68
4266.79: 9.225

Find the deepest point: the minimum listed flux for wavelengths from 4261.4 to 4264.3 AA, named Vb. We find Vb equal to 10.84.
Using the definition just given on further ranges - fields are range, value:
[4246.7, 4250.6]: 9.132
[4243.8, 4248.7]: 9.293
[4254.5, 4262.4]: 7.883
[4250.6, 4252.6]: 10.55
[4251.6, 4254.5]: 9.009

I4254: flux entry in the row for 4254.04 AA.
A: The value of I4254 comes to 9.009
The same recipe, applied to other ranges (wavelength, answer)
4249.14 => 10.07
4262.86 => 11.42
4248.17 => 10.32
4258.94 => 8.73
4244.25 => 10.98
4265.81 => 10.55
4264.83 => 11.53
